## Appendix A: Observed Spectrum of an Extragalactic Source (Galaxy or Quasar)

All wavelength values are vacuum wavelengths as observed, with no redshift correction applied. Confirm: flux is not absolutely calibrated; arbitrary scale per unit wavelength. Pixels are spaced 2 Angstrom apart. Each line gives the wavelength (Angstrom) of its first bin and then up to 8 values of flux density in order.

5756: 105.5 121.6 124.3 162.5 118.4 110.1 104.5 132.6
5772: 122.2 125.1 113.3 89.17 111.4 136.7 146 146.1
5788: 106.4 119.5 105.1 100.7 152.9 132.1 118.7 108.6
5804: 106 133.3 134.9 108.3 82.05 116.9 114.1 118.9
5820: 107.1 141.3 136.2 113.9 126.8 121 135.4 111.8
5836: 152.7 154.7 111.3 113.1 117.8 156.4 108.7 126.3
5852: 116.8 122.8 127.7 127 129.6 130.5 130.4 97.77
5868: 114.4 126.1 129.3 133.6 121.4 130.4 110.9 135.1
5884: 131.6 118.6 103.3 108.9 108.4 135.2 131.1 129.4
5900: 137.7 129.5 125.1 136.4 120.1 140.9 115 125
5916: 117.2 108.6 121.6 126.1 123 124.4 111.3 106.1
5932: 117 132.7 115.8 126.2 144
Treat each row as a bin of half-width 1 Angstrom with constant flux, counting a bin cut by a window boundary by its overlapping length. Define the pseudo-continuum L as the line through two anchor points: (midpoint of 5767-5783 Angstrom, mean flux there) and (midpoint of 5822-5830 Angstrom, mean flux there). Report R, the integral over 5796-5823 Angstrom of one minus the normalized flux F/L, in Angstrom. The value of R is 1.15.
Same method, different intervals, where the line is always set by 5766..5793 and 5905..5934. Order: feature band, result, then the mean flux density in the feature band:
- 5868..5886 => -0.8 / 126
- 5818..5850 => -1.8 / 127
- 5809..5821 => 1.2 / 108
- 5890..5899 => -0.2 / 124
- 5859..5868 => 0.0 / 121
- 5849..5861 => -0.5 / 125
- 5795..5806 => -0.4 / 125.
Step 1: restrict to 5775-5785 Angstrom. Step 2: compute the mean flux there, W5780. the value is 119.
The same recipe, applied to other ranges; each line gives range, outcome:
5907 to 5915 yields 125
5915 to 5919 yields 113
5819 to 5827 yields 125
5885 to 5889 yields 111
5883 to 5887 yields 125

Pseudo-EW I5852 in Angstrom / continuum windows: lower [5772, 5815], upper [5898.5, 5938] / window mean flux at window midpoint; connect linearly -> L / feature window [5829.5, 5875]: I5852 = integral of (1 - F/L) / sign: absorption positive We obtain -1.95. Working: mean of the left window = 119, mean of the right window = 123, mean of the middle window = 126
